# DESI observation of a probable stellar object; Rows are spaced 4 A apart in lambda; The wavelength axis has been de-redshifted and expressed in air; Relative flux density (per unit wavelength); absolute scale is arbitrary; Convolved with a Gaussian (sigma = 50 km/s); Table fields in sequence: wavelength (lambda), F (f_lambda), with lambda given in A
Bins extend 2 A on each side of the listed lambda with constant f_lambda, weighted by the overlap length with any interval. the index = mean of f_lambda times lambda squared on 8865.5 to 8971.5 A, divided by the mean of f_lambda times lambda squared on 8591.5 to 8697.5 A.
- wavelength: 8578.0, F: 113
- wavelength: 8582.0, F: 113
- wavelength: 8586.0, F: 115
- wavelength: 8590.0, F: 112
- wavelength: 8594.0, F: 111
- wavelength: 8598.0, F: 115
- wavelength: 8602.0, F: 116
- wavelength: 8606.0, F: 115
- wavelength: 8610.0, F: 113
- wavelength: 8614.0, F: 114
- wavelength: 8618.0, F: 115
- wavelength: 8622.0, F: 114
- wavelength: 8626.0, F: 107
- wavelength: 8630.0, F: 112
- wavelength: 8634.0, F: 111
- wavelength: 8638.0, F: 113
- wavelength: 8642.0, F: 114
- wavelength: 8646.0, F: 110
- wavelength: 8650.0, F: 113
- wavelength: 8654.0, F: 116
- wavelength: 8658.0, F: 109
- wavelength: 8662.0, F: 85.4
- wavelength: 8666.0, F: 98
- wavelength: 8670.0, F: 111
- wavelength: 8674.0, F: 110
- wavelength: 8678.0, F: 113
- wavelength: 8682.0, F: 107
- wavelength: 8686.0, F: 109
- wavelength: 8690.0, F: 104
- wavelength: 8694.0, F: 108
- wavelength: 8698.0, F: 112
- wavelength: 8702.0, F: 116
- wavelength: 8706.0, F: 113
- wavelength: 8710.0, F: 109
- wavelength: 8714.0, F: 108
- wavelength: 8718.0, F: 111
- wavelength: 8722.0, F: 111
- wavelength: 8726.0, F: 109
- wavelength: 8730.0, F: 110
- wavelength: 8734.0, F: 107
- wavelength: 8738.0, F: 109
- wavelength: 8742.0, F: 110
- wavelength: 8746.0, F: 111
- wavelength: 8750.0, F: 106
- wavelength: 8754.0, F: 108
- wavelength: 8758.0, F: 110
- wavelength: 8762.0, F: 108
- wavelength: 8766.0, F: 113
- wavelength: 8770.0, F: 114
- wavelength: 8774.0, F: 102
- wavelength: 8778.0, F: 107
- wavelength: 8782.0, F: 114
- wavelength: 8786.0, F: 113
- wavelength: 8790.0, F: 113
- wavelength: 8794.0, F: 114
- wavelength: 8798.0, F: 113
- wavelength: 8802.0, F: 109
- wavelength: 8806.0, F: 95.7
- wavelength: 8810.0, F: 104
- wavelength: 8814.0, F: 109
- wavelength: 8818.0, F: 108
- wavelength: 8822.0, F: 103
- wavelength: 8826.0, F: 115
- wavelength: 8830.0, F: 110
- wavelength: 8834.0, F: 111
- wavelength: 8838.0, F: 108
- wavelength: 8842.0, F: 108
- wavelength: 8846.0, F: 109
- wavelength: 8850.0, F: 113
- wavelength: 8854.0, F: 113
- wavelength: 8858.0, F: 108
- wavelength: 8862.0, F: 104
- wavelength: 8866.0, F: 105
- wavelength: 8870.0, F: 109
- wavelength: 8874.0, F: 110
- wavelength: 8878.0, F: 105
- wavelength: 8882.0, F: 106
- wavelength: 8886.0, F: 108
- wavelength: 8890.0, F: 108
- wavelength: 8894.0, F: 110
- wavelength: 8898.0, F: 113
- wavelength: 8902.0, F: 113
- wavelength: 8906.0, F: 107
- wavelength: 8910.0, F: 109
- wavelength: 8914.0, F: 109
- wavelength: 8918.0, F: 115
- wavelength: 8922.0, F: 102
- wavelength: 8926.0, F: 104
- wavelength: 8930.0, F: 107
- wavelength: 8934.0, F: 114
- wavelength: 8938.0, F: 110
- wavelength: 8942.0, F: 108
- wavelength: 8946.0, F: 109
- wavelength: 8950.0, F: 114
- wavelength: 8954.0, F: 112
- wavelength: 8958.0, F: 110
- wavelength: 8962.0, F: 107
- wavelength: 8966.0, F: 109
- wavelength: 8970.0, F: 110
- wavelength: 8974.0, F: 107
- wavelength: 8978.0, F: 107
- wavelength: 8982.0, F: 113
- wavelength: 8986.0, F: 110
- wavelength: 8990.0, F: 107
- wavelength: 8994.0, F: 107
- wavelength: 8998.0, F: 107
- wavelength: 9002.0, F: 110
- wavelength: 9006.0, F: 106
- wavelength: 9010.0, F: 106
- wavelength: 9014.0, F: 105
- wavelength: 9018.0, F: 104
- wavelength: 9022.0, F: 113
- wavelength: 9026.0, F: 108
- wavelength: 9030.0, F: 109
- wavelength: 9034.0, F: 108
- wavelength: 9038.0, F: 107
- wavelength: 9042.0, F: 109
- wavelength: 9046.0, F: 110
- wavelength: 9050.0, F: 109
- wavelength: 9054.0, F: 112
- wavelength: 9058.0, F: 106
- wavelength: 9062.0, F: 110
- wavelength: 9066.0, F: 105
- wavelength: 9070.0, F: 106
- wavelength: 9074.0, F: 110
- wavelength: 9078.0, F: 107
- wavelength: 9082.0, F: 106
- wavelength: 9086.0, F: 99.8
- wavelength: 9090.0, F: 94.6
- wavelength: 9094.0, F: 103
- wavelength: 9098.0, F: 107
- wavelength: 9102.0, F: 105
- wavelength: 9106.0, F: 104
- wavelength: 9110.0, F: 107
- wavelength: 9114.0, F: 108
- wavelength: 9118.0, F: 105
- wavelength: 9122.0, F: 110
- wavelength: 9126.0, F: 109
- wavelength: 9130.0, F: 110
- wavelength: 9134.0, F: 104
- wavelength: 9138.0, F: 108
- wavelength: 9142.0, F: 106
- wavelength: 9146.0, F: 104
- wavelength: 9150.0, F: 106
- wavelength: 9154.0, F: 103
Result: 1.05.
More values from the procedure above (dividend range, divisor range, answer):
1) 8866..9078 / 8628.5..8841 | 1.05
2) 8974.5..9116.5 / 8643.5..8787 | 1.06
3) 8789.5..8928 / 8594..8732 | 1.03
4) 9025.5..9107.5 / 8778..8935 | 1.02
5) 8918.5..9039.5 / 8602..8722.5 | 1.06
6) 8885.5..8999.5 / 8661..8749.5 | 1.06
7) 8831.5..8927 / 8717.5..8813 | 1.02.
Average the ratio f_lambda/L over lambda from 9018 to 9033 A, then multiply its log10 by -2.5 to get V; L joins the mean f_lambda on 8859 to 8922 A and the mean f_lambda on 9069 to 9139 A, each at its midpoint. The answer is -0.02 mag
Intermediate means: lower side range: 109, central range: 109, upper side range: 106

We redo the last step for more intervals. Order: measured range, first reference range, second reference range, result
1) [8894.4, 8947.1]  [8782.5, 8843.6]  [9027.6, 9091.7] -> -0.012 mag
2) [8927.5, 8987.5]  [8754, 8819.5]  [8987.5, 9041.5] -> -0.018 mag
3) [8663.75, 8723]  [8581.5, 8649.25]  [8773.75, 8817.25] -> 0.019 mag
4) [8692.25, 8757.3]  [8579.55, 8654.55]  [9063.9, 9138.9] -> 0.015 mag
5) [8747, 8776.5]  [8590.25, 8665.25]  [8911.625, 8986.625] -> 0.016 mag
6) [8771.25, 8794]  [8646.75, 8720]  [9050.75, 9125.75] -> -0.024 mag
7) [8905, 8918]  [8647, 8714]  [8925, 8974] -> -0.001 mag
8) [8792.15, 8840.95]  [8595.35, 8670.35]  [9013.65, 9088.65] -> 0.010 mag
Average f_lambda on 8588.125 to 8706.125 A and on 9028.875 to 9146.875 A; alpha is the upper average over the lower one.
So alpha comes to 0.96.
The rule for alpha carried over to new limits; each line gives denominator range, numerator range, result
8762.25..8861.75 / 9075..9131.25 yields 0.96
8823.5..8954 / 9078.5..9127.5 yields 0.96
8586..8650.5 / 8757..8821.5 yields 0.97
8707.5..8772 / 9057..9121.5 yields 0.96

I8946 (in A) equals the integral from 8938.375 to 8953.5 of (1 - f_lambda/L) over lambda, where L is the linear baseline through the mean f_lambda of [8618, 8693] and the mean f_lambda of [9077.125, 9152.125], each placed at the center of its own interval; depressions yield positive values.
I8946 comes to -0.5 A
